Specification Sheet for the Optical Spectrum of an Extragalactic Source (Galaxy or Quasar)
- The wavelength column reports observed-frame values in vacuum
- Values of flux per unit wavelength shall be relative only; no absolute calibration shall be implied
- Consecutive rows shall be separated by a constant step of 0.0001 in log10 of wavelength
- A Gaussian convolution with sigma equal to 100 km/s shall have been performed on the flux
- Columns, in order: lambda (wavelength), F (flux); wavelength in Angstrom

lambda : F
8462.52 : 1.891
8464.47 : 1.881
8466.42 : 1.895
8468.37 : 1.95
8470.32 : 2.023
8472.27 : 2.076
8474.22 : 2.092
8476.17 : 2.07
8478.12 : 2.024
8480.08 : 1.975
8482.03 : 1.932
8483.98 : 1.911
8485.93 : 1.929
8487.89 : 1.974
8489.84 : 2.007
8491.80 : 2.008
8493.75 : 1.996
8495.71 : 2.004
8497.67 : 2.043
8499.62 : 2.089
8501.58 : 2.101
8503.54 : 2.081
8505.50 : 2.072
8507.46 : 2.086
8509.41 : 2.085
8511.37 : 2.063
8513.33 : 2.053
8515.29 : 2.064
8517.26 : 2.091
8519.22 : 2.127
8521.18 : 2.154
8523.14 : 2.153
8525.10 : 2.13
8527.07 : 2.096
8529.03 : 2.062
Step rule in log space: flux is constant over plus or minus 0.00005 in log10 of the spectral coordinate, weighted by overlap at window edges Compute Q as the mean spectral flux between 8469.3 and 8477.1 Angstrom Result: 2.07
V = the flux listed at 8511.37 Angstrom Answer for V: 2.063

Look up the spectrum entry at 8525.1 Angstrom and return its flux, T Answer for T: 2.13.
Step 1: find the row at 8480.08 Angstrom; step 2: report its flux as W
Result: 1.975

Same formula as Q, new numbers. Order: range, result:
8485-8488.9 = 1.95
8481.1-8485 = 1.92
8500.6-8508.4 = 2.08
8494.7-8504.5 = 2.06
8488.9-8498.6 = 2.01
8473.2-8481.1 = 2.04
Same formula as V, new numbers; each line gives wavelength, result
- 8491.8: 2.008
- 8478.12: 2.024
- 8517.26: 2.091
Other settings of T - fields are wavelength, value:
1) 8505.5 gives 2.072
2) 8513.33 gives 2.053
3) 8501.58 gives 2.101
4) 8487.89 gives 1.974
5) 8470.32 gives 2.023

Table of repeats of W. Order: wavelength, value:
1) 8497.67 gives 2.043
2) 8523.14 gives 2.153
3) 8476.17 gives 2.07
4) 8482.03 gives 1.932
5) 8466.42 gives 1.895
